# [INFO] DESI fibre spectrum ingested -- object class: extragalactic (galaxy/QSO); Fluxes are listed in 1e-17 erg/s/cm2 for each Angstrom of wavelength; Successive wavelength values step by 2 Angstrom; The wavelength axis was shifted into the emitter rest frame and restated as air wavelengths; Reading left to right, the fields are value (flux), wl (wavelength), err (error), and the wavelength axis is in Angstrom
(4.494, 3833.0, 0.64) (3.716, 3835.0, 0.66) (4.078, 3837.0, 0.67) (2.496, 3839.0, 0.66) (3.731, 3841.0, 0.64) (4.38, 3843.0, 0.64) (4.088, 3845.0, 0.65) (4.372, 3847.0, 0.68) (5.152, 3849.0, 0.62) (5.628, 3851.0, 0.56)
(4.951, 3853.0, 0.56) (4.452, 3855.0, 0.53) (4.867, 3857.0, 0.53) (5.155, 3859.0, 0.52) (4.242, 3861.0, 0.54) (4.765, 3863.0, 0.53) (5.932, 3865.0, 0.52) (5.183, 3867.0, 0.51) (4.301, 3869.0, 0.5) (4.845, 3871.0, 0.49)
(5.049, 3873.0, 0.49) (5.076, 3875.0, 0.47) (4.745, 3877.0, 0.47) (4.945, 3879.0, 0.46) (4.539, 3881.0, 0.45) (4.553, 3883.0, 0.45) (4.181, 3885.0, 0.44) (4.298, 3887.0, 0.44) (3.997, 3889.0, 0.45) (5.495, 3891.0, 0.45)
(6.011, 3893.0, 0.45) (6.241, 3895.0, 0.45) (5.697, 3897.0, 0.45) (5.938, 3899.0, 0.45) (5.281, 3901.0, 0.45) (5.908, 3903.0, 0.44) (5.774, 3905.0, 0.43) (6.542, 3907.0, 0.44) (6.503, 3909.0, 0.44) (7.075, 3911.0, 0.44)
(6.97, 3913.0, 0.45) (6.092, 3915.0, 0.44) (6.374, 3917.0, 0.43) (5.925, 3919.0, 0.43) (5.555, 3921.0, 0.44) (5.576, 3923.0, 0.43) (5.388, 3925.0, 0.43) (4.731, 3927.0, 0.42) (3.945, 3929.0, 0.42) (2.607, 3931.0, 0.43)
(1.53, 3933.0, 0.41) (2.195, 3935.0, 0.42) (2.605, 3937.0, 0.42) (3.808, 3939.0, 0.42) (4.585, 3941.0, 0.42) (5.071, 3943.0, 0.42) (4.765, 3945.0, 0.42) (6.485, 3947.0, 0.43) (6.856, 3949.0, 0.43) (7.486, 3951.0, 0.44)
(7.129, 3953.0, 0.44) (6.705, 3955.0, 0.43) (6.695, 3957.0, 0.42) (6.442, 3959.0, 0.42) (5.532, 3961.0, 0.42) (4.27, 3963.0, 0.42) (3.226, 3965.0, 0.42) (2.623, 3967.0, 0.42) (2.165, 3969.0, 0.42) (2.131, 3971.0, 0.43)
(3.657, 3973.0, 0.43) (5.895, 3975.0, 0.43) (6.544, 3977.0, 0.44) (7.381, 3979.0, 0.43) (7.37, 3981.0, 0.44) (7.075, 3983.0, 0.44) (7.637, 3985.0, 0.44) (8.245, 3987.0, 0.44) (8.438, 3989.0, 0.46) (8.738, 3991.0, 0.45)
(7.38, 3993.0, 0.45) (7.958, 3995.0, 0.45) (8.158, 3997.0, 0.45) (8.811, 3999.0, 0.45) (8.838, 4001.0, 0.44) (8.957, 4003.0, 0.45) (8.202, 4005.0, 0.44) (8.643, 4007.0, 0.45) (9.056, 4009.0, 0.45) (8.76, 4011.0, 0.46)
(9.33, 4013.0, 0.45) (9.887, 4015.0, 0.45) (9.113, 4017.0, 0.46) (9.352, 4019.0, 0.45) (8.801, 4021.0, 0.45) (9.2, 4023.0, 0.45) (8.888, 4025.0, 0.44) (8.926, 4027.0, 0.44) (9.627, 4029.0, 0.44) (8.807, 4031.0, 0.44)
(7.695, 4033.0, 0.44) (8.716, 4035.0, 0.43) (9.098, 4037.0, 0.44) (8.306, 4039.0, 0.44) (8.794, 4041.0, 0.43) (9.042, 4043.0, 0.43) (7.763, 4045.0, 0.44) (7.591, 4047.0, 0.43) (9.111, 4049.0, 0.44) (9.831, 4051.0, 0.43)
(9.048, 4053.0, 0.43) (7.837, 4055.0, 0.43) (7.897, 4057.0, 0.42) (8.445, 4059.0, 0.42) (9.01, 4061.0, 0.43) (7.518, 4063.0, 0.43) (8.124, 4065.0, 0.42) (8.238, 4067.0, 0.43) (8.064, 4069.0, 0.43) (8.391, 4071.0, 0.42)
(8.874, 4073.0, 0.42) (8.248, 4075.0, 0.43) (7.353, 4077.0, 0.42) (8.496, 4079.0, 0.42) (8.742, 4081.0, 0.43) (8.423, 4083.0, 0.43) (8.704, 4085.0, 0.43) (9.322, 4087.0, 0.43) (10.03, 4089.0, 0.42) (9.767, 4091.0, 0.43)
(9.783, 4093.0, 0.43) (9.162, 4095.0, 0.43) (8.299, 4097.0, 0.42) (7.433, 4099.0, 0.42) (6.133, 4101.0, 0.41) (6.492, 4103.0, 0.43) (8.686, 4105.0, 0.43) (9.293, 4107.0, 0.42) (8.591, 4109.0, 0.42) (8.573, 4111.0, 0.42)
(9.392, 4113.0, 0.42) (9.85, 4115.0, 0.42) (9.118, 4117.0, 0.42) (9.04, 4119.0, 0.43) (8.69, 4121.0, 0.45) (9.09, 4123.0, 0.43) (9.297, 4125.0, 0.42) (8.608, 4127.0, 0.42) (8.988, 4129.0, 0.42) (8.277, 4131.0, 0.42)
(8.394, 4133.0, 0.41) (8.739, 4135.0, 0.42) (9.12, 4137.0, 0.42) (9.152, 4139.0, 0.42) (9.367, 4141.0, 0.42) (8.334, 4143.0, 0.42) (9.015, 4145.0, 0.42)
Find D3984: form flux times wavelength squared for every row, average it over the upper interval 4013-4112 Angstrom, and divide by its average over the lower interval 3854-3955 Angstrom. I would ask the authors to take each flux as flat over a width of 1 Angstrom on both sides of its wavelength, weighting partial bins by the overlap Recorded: 1.80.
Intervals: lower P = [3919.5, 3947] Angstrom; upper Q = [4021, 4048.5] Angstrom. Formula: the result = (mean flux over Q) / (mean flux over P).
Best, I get 2.1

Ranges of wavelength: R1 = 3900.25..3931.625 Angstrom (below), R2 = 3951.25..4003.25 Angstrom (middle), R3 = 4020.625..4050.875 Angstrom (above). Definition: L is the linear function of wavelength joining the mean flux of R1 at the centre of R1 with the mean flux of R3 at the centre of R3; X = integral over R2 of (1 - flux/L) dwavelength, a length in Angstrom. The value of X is 6.04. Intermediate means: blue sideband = 5.68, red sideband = 8.72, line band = 6.44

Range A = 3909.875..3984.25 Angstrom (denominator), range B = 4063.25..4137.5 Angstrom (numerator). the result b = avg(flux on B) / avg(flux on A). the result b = 1.7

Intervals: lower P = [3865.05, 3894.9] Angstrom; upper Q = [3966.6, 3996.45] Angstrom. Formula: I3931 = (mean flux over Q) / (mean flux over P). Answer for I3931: 1.29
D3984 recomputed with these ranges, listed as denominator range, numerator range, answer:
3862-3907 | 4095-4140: 1.88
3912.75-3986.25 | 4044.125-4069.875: 1.71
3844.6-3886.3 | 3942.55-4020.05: 1.54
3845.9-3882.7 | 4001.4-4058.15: 1.96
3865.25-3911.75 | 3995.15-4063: 1.77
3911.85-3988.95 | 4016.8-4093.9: 1.73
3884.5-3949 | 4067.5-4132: 1.85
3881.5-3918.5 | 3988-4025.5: 1.62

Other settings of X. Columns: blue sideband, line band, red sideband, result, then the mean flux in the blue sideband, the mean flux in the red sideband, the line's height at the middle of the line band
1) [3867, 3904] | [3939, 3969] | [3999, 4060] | 6.2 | 5.06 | 8.79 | 6.83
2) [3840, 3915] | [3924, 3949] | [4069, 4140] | 8.2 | 5.17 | 8.69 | 6.09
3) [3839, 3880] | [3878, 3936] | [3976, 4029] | 7.4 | 4.74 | 8.47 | 5.98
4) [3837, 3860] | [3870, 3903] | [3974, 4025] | 2.2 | 4.46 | 8.32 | 5.43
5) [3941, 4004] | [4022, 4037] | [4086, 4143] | -3.1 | 6.38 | 8.8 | 7.35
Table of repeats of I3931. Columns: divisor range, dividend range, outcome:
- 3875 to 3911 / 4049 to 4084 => 1.56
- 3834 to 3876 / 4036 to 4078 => 1.83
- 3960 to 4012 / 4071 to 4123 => 1.28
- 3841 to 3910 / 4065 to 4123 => 1.70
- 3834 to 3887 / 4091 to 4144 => 1.90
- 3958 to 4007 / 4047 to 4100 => 1.32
